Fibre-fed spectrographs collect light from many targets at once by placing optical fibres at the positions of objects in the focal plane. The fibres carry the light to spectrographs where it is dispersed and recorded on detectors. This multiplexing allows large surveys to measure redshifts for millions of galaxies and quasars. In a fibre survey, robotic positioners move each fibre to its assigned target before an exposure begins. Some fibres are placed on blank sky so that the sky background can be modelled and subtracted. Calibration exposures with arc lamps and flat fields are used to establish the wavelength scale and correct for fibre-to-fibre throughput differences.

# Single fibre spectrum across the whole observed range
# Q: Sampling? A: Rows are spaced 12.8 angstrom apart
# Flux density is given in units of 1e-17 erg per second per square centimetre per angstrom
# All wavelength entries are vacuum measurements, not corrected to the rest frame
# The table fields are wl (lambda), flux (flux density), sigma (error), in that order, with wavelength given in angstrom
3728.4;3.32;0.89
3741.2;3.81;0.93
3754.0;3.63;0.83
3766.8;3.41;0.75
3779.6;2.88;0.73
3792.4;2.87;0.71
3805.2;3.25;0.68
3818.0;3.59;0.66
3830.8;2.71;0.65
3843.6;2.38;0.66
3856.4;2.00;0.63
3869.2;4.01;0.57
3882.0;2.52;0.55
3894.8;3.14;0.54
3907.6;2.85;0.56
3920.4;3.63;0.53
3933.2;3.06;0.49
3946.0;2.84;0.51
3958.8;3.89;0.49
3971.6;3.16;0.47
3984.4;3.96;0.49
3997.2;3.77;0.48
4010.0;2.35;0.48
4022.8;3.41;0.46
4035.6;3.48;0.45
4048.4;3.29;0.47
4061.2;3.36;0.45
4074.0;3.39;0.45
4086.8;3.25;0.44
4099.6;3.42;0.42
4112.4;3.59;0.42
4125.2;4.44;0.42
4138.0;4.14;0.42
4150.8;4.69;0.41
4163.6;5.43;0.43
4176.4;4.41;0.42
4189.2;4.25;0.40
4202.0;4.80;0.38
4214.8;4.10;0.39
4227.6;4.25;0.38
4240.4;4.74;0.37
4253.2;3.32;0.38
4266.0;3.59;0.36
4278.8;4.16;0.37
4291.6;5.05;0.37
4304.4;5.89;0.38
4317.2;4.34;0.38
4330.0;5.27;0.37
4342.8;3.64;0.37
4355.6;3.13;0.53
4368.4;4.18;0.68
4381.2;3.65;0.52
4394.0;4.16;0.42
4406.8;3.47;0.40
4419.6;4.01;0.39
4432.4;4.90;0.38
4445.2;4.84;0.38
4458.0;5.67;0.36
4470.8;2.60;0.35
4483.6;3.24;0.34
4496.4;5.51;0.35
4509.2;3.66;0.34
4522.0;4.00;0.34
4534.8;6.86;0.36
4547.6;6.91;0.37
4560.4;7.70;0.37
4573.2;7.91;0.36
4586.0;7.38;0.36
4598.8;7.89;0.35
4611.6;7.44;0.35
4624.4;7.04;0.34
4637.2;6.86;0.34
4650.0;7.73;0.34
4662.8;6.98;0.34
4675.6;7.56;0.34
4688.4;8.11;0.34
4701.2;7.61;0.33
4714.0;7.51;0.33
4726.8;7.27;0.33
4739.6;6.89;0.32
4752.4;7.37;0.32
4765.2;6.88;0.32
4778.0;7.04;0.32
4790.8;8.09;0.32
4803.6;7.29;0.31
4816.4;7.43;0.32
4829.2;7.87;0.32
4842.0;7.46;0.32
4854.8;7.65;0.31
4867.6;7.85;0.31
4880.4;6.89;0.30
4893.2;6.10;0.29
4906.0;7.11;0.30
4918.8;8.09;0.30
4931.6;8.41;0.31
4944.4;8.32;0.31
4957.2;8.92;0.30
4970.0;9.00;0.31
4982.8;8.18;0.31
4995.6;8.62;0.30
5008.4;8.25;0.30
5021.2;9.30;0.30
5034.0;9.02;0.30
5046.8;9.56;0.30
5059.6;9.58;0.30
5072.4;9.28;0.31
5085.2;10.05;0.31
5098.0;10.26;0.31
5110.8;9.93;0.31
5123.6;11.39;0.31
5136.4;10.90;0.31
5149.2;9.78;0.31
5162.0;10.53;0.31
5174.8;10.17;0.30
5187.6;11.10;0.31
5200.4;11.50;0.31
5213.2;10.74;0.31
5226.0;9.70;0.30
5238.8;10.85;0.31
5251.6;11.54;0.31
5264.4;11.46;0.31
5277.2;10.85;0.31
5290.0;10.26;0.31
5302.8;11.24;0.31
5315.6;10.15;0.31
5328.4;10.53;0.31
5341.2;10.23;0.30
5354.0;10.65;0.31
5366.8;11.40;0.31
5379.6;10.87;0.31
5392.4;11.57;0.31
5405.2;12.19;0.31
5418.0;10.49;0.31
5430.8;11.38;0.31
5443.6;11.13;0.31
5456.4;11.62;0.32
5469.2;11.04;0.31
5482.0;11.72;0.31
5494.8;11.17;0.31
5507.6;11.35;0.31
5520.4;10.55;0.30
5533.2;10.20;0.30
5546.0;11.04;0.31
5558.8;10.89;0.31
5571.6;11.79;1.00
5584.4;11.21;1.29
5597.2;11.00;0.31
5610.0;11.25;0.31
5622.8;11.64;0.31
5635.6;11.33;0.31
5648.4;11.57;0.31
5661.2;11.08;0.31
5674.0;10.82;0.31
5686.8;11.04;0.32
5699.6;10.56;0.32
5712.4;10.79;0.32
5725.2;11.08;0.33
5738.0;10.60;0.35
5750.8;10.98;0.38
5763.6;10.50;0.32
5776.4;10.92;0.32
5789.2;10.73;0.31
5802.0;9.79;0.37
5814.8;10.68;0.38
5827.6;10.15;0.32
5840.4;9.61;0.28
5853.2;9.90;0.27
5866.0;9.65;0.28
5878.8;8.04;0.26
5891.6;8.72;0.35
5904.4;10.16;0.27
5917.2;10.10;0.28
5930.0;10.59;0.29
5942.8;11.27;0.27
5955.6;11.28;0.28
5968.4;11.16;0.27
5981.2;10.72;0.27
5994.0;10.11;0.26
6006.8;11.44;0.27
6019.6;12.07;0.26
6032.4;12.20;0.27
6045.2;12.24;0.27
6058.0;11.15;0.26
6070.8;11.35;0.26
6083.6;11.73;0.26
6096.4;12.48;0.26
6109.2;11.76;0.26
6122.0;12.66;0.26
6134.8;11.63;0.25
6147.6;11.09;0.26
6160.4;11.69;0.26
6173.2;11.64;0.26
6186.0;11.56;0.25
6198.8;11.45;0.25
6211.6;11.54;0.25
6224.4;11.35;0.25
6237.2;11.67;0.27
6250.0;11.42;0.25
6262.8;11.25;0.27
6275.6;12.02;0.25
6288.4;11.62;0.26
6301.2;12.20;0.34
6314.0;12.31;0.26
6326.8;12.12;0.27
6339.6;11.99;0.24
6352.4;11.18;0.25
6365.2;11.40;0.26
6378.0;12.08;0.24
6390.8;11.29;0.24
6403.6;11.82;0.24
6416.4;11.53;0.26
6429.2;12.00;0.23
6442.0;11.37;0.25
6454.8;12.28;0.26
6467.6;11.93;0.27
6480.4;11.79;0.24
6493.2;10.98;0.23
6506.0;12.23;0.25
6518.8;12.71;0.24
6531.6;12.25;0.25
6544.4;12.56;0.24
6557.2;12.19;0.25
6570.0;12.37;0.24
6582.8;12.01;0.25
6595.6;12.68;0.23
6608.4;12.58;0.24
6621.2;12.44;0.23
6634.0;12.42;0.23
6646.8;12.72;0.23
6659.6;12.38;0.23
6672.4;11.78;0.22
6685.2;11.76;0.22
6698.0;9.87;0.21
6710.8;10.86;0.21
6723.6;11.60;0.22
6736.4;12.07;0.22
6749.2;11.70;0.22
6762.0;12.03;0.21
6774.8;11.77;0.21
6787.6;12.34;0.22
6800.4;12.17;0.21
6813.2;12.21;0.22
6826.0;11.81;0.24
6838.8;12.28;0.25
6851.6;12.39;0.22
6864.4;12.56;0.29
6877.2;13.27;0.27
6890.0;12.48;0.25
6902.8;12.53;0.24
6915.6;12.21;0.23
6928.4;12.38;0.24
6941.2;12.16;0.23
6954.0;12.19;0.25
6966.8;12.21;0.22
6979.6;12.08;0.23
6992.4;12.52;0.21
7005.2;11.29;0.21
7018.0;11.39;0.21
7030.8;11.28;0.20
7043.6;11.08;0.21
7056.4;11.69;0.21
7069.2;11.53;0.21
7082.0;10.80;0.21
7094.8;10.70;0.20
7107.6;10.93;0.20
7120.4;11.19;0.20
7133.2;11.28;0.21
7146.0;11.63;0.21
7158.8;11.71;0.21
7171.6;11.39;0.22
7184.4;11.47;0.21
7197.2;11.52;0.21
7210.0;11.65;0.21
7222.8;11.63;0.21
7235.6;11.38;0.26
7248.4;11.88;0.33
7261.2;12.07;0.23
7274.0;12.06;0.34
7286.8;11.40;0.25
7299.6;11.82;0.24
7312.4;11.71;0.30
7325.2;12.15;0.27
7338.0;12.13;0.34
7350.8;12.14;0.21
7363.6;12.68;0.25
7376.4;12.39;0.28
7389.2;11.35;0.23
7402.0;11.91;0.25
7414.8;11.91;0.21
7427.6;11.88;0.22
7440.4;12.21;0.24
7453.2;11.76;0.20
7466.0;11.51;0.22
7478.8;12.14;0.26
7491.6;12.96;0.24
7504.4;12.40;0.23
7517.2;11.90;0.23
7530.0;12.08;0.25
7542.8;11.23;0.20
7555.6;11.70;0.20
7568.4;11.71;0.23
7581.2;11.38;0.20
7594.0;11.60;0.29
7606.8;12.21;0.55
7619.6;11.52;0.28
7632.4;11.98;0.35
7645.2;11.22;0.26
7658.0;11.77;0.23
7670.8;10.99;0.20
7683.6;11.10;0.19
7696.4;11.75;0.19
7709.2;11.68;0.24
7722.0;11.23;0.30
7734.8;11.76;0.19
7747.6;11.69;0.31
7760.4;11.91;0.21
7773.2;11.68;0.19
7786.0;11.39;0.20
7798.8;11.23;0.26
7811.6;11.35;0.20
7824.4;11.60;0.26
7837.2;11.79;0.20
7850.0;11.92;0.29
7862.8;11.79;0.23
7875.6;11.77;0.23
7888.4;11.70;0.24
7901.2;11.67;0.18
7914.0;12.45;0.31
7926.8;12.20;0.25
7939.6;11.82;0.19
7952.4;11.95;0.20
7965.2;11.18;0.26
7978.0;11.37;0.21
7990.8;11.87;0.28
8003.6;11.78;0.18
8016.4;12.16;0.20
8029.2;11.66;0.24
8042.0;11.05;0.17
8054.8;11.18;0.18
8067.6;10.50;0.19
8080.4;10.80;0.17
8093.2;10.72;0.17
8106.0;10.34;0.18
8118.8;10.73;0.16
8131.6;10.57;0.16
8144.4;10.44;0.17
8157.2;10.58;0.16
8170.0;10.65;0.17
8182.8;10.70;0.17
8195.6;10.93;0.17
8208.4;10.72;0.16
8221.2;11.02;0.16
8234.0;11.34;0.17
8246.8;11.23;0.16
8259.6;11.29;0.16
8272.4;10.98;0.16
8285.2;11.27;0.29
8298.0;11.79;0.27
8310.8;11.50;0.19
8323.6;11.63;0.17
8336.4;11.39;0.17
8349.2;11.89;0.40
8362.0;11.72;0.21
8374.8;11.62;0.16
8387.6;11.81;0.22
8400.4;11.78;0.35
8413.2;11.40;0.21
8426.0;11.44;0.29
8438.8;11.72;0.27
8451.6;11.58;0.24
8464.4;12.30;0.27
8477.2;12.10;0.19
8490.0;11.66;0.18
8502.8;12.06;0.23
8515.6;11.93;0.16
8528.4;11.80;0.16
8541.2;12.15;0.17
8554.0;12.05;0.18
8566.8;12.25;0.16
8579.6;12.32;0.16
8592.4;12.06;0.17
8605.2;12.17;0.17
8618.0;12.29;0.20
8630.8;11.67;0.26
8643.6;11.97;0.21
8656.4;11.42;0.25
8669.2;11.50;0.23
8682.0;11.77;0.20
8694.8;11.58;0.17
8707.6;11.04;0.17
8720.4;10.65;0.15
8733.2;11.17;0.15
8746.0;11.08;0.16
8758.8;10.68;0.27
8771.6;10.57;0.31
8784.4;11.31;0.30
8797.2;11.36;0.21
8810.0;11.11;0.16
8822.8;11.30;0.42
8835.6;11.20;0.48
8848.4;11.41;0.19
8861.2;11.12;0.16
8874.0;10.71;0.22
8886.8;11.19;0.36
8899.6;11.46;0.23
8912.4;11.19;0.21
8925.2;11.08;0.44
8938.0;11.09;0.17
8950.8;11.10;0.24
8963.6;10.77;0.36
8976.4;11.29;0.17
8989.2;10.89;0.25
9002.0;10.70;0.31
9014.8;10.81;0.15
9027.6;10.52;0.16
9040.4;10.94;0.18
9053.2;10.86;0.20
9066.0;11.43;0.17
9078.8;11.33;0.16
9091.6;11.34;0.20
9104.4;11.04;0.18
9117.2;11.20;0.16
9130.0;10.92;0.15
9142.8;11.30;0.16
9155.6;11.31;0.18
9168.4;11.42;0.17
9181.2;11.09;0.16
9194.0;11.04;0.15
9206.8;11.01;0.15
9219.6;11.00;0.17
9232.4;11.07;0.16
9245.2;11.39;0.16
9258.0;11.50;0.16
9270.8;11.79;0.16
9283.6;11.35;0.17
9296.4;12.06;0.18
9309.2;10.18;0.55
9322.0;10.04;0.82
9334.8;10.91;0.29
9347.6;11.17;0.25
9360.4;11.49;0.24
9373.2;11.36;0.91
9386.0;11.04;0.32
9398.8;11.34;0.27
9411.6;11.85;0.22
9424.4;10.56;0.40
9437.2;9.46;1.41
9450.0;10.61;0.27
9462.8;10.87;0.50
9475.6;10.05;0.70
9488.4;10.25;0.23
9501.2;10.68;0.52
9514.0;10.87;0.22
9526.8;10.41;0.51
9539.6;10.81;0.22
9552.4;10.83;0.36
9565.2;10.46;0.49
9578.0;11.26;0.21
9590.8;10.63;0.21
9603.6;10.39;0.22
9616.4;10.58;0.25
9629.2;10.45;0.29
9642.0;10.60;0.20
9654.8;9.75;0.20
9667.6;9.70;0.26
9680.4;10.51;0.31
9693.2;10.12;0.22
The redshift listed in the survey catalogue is 0.137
